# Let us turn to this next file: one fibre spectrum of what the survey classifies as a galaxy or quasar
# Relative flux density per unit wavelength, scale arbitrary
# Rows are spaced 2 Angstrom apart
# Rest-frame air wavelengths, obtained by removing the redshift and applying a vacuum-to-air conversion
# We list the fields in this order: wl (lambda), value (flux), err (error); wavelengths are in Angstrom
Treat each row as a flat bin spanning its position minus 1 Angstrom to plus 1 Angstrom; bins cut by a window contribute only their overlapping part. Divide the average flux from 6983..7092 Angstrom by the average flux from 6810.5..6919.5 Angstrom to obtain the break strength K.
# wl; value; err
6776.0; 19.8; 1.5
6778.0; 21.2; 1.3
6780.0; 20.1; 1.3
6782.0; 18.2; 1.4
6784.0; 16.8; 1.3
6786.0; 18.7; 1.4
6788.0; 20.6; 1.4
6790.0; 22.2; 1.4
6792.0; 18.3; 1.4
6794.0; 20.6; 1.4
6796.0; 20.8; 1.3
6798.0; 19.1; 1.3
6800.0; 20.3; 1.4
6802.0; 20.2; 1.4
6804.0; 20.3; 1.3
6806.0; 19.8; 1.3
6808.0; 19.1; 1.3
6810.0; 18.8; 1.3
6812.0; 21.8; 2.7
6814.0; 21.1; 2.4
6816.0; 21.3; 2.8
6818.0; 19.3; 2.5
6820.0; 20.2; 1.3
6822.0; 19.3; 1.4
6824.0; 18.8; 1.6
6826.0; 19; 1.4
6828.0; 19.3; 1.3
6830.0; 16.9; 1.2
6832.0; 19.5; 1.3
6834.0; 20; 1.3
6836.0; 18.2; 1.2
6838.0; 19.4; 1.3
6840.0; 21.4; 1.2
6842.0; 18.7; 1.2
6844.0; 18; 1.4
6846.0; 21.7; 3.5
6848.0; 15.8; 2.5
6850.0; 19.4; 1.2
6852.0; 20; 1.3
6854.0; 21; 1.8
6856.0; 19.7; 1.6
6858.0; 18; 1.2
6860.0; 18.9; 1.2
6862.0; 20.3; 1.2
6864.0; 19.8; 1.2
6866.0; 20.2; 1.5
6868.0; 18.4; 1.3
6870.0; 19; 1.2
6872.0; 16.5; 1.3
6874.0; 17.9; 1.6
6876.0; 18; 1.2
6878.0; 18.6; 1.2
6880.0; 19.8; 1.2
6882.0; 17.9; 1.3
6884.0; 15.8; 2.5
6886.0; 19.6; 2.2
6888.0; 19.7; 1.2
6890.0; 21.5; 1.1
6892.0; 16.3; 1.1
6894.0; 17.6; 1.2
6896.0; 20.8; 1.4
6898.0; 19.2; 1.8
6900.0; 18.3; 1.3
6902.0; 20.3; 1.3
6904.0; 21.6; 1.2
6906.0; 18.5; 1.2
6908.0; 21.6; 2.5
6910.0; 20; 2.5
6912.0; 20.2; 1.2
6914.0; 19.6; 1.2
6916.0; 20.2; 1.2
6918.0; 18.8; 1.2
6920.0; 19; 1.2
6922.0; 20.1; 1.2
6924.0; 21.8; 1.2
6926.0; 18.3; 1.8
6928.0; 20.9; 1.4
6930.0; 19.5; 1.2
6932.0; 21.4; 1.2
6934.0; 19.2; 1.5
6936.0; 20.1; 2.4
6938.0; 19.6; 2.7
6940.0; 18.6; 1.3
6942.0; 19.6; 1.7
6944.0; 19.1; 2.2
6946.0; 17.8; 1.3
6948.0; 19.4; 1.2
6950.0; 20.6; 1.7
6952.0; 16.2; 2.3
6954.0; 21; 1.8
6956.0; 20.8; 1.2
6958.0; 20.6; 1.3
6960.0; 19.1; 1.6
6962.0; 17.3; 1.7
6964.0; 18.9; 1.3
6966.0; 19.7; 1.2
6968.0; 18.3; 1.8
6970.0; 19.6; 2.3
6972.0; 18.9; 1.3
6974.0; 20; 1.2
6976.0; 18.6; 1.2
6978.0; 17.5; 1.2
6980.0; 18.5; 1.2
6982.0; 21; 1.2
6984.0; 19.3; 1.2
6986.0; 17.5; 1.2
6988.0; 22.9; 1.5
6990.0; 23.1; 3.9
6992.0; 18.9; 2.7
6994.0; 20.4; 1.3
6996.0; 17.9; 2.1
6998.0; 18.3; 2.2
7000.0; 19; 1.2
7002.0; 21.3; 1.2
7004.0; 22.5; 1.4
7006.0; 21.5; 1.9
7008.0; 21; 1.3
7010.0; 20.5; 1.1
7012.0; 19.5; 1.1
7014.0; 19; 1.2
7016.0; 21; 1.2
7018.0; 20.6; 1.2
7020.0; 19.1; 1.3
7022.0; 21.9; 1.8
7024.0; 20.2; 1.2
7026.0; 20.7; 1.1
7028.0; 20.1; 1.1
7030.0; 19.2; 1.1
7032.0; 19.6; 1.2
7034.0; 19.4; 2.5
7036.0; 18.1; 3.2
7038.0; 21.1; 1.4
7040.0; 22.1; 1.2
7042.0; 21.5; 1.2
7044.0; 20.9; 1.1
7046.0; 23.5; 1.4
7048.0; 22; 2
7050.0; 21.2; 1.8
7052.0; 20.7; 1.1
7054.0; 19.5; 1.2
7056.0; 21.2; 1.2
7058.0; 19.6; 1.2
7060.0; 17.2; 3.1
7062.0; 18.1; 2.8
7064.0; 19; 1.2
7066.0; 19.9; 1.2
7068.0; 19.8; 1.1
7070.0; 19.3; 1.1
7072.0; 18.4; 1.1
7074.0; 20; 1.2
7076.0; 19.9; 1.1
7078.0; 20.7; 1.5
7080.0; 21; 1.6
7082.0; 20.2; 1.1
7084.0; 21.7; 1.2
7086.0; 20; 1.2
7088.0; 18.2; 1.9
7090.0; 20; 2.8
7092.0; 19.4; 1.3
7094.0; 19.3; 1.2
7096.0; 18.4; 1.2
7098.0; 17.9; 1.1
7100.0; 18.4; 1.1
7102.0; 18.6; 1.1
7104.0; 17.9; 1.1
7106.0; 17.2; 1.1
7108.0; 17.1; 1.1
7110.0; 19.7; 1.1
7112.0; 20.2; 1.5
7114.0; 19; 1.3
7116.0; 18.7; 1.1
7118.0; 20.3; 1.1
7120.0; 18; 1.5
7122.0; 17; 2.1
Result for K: 1.04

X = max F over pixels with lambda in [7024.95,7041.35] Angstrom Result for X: 22.1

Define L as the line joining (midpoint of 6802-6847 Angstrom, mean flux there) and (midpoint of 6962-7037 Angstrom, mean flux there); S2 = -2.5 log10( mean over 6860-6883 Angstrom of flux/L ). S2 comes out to 0.05 mag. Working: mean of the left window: 19.6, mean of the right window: 19.8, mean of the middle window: 18.8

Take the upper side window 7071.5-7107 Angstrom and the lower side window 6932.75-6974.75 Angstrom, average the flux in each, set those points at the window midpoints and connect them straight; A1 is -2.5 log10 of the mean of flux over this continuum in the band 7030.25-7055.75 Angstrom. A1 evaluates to -0.08 mag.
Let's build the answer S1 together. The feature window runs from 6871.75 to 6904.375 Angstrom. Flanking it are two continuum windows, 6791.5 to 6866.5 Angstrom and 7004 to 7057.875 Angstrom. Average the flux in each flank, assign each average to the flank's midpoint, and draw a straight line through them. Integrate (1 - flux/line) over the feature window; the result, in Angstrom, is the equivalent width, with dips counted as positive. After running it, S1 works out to 1.8 Angstrom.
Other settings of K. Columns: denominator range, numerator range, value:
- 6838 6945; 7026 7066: 1.04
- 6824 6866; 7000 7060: 1.07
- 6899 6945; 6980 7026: 1.02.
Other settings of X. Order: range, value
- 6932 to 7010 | 23.1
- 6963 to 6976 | 20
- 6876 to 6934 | 21.8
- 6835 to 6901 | 21.7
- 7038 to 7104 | 23.5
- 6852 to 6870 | 21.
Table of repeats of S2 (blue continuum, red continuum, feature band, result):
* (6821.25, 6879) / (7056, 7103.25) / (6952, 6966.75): -0.01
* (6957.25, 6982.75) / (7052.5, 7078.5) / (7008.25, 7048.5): -0.07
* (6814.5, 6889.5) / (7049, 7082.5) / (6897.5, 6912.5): -0.04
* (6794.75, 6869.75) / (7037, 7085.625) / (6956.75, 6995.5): 0.03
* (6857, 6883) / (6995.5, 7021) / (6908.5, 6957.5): -0.02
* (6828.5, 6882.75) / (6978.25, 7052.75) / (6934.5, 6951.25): 0.03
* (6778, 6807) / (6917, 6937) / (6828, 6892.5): 0.05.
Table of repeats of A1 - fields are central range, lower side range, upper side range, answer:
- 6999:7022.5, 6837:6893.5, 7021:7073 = -0.03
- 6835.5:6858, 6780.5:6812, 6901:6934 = 0.03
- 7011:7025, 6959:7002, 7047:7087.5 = -0.03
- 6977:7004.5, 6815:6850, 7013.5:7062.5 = 0.01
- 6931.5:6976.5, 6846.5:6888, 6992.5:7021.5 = 0.02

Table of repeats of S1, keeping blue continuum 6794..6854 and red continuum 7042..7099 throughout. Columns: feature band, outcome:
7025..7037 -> 0.21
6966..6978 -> 0.48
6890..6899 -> 0.41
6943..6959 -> 0.27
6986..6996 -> -0.39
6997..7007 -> -0.35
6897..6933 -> -0.43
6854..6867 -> 0.04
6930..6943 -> 0.01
